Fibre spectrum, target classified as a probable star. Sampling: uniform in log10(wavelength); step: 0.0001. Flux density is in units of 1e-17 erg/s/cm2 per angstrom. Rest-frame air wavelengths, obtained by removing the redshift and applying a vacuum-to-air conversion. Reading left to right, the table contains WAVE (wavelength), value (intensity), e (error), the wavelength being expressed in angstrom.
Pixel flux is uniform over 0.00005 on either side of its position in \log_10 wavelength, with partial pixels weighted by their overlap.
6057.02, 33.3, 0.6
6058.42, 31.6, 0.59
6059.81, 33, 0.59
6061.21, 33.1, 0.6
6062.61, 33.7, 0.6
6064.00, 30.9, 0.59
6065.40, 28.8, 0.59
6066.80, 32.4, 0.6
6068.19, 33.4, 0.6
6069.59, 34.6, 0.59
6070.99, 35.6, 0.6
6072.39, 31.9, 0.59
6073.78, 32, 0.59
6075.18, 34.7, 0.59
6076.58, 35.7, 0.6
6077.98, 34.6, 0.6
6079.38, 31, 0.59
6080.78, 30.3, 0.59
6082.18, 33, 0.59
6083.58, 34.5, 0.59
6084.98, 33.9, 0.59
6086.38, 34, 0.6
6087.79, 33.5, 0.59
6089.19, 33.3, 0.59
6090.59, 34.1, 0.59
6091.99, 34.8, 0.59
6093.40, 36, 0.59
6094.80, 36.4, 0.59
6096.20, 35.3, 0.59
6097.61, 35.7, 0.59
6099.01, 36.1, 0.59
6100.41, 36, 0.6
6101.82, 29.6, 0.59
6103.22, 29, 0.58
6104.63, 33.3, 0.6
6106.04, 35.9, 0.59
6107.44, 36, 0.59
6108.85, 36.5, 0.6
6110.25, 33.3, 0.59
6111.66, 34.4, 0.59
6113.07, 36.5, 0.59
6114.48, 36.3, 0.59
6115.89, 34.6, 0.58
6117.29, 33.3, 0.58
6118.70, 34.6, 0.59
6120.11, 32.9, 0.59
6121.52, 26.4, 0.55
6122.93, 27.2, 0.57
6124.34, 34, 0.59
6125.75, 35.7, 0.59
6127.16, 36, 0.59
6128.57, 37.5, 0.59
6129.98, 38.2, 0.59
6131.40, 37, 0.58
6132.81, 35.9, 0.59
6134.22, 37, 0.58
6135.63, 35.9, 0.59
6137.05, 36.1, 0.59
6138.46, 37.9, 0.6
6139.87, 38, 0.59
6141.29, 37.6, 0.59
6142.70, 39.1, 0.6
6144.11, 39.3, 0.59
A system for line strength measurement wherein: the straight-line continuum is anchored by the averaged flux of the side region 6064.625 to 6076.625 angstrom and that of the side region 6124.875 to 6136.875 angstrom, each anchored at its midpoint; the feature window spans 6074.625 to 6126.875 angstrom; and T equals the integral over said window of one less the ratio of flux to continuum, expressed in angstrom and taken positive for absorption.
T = 1.4 angstrom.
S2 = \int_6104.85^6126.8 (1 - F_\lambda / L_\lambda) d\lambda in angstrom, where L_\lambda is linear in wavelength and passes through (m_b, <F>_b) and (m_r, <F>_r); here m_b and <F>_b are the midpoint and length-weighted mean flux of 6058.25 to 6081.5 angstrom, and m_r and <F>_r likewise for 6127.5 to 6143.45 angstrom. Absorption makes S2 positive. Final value 1.3 angstrom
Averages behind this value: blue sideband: 32.8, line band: 33.9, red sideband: 37.3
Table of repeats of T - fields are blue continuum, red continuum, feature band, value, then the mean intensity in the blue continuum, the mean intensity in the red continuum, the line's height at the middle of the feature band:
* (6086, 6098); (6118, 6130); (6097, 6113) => 0.0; 34.8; 33.4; 34.2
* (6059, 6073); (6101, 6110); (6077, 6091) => -0.1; 32.7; 33.4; 33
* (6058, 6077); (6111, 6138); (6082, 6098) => -0.4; 32.9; 34.7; 33.7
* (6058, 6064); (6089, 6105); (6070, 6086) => 0.0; 32.7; 34.2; 33.4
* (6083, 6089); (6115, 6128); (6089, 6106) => -0.3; 33.9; 32.9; 33.6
